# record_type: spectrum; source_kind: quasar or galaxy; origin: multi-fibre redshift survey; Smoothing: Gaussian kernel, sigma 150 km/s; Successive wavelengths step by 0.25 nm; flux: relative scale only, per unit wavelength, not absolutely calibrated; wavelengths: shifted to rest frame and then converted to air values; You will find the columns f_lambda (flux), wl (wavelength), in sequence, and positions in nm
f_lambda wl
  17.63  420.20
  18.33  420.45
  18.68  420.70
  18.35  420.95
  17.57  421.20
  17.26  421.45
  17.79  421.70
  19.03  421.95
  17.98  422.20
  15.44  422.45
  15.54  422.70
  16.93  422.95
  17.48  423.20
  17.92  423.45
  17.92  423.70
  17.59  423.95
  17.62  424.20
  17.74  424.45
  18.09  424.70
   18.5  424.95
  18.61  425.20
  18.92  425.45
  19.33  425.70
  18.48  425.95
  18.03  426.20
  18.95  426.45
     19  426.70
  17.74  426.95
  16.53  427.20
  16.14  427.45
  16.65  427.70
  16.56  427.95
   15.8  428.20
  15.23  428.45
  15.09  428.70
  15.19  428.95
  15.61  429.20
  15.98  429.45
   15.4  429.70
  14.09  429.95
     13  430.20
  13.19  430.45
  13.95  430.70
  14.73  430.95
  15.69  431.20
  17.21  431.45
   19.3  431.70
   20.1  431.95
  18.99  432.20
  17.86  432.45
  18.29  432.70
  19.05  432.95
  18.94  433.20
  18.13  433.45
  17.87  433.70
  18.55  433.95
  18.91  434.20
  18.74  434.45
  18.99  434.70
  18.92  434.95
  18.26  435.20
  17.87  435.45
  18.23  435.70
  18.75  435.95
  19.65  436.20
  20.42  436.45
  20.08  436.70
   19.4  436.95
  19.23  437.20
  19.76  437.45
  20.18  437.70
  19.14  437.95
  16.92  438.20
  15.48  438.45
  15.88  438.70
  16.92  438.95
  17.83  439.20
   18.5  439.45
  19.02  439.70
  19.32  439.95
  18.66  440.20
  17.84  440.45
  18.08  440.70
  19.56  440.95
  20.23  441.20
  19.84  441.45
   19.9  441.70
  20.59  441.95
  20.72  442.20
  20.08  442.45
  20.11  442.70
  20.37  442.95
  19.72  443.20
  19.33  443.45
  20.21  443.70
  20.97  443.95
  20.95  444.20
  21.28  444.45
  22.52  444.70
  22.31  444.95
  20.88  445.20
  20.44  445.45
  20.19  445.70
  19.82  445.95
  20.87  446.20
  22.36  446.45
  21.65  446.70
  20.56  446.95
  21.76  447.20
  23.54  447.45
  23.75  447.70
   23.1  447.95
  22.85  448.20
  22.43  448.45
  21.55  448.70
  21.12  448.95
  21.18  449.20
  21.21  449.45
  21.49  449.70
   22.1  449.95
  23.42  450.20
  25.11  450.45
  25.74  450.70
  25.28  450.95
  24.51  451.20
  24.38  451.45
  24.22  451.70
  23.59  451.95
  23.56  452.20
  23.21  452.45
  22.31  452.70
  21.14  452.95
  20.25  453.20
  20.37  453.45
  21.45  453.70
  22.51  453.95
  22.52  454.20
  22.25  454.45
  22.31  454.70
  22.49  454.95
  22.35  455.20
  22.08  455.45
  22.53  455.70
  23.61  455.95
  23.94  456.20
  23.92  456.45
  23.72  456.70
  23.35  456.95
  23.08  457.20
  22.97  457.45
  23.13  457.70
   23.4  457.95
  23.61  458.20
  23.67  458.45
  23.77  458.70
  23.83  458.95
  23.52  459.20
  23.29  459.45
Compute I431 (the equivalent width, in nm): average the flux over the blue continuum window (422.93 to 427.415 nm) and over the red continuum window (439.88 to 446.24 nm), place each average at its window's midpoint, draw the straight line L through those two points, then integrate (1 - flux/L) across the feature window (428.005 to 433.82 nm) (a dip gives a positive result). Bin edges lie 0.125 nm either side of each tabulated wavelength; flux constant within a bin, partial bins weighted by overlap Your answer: 0.71 nm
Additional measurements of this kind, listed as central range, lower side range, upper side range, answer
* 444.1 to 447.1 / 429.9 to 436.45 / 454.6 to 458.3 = -0.09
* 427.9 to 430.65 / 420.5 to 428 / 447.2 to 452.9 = 0.56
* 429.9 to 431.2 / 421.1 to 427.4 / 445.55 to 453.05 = 0.35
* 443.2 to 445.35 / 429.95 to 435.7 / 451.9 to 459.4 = -0.09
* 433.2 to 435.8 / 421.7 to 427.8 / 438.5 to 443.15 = 0.01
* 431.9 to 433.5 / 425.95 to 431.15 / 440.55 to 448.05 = -0.14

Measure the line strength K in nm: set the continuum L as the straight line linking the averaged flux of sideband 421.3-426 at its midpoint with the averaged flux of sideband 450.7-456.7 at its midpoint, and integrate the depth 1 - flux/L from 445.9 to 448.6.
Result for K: -0.039 nm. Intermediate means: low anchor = 17.8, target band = 22.1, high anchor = 22.9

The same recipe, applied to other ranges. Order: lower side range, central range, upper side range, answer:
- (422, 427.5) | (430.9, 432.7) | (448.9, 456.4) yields 0.112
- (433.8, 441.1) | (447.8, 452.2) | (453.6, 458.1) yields -0.332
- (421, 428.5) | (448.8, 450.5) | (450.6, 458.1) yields 0.004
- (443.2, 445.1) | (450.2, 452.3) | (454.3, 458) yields -0.220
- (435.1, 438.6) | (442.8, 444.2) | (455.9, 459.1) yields 0.009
